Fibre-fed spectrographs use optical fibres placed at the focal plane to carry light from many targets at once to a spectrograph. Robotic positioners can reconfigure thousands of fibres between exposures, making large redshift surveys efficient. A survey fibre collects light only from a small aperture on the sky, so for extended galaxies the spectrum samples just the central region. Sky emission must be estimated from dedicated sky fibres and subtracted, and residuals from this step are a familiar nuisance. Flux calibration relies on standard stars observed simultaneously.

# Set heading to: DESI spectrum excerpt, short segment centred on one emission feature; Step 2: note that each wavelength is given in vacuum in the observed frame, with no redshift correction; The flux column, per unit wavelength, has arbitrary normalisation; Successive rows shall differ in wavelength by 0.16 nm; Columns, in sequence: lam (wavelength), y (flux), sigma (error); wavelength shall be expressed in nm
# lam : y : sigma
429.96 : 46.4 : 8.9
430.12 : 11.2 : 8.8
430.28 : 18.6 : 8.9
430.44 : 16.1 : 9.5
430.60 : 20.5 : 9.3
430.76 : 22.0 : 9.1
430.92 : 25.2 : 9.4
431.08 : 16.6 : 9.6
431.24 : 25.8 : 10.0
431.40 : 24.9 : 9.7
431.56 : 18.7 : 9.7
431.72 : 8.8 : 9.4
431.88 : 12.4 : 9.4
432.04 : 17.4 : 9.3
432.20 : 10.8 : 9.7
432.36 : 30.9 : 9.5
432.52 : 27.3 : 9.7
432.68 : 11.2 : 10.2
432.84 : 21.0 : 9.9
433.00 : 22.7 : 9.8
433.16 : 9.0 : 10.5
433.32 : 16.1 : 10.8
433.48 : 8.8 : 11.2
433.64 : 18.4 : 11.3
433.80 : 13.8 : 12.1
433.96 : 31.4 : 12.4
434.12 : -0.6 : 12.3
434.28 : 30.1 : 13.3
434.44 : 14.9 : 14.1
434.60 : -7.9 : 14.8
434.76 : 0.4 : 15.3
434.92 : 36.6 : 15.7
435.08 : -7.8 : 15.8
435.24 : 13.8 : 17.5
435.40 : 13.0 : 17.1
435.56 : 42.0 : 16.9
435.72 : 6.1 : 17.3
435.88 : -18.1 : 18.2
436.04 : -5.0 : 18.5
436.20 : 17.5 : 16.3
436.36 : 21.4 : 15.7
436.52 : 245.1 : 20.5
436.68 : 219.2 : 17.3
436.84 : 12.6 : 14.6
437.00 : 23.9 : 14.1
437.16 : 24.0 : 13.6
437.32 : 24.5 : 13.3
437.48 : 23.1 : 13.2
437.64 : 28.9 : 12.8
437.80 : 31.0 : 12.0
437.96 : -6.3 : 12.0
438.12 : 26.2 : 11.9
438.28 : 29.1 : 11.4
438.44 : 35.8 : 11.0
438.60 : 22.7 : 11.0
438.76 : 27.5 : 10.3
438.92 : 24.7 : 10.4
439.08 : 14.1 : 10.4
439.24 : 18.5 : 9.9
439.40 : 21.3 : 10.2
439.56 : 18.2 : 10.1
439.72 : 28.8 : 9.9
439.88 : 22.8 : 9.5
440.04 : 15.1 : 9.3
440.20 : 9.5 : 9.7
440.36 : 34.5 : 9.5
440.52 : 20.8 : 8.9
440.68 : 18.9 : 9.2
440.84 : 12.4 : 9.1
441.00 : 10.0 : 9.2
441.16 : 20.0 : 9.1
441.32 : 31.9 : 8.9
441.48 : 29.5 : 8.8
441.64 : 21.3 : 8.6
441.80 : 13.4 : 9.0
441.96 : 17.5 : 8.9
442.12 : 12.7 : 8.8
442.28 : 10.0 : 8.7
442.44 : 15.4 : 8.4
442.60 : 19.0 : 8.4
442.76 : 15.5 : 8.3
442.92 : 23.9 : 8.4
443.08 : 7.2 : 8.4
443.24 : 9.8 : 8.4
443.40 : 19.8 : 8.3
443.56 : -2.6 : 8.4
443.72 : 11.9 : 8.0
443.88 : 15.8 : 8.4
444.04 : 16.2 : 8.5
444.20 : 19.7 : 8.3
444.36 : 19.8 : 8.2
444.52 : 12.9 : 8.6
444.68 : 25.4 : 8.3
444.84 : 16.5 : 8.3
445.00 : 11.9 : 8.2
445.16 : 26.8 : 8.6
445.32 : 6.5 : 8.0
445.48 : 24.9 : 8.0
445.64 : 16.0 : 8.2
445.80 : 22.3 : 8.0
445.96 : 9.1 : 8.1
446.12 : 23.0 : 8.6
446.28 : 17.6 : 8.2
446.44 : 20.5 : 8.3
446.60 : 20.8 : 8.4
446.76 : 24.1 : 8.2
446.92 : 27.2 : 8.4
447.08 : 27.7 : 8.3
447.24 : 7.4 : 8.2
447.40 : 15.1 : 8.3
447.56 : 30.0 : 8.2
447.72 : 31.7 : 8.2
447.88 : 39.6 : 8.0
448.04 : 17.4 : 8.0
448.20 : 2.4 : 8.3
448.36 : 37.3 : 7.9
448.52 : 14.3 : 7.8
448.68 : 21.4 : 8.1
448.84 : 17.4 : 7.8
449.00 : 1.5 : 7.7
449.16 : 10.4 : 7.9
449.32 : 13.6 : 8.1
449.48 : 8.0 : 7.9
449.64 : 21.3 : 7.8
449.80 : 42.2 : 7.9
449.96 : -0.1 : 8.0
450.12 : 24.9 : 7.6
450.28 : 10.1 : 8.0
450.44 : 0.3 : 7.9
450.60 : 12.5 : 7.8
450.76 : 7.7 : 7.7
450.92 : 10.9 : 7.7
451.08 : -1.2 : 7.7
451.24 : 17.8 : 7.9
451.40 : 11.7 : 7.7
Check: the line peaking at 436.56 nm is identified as H-gamma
